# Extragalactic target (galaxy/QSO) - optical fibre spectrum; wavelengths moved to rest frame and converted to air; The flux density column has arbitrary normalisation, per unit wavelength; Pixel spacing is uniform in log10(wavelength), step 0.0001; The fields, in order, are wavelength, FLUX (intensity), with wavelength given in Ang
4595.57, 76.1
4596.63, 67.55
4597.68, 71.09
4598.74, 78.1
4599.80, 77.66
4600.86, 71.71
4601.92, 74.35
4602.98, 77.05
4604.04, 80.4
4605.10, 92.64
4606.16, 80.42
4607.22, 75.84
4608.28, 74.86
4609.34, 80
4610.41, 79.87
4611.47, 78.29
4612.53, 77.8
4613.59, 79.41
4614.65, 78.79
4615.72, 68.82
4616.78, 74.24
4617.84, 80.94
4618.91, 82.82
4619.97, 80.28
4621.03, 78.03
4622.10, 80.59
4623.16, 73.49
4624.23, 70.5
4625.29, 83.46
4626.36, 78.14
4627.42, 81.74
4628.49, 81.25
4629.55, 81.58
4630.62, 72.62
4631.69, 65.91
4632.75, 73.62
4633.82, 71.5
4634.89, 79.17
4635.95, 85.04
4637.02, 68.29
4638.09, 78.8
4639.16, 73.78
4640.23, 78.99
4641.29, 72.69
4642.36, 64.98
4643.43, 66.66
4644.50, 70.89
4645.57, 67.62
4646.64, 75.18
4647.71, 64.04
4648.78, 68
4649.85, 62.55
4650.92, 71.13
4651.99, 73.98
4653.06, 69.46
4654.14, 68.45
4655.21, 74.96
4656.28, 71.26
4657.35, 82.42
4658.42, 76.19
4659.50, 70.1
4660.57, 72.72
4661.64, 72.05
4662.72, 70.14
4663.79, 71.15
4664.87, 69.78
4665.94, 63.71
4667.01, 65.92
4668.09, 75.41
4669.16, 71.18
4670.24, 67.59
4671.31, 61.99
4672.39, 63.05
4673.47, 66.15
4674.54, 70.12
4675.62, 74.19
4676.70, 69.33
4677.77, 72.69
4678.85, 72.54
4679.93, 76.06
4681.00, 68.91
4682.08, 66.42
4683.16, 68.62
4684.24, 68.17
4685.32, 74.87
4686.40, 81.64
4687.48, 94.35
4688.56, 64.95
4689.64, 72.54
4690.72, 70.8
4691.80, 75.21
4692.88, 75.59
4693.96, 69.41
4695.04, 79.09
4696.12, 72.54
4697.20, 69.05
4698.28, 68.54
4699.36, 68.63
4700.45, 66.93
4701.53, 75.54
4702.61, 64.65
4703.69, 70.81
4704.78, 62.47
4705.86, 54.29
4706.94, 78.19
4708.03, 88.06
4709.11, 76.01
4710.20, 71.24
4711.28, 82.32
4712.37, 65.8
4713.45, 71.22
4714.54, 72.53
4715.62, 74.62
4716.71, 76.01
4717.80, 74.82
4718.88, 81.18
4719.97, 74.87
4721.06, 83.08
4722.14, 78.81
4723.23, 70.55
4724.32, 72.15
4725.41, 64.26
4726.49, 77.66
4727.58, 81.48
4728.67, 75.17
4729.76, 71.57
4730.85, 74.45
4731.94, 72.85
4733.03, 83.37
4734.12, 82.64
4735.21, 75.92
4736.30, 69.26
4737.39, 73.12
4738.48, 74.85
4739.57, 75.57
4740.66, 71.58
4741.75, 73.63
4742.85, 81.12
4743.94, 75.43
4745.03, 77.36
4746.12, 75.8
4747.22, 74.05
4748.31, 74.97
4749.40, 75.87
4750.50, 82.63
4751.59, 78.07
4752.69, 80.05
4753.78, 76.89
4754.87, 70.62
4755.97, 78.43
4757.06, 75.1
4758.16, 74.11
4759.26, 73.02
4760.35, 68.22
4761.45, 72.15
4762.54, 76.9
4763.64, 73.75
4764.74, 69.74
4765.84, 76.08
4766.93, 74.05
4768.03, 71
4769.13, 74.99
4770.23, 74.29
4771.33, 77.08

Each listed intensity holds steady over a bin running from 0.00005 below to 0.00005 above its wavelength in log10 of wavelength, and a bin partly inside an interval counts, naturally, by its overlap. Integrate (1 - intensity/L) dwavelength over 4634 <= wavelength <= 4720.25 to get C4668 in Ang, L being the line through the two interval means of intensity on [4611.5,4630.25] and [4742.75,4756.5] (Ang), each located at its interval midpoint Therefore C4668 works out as 6.4 Ang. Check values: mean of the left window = 78.3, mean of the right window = 76.9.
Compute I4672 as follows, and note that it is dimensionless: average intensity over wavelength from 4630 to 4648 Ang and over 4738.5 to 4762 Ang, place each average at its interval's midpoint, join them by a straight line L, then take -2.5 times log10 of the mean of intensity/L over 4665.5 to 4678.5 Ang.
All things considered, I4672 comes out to 0.07 mag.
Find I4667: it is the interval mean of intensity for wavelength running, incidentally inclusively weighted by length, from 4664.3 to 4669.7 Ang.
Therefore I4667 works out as 69.2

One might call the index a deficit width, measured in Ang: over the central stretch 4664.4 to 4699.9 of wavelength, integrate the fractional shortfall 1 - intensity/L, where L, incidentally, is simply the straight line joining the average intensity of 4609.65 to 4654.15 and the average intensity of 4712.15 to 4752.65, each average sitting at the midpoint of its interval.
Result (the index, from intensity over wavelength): 1.8 Ang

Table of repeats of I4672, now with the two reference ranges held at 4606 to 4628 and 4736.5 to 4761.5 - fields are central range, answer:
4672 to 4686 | 0.10 mag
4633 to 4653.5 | 0.08 mag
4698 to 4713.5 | 0.08 mag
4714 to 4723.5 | -0.01 mag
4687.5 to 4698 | 0.05 mag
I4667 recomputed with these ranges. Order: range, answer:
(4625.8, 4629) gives 80.3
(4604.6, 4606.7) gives 86.4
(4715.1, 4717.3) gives 75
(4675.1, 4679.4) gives 72.2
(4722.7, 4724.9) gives 71.1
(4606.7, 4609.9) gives 76.8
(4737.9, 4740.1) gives 75.2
